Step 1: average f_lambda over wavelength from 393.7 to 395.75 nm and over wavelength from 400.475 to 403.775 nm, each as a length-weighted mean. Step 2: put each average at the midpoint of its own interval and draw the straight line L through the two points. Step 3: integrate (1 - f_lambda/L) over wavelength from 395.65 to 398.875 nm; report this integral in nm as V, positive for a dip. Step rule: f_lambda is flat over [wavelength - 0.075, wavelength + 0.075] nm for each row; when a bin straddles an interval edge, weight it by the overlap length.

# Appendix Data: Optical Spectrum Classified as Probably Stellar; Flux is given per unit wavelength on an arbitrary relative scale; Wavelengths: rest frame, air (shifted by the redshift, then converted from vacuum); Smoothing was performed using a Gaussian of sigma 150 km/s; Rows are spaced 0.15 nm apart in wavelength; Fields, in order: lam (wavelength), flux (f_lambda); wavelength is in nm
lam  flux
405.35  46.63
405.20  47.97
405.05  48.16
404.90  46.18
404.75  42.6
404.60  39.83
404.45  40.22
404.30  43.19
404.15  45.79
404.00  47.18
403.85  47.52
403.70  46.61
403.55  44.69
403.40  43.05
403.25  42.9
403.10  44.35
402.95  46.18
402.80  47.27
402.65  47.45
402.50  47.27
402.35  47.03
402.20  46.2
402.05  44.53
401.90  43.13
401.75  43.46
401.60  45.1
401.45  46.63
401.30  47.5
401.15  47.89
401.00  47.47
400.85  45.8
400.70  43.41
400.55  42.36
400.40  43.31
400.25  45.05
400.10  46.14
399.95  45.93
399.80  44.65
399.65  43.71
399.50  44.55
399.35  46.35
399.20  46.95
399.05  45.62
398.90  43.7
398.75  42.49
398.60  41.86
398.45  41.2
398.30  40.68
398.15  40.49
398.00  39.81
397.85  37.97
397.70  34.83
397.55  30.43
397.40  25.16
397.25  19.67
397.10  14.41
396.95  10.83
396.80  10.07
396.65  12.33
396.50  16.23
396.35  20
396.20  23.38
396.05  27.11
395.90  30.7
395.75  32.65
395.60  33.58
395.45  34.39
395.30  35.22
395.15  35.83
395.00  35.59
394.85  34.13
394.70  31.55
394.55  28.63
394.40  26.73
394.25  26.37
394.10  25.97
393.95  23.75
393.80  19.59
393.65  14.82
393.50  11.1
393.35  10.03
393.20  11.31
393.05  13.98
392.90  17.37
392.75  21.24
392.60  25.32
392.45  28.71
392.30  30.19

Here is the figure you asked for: 0.650 nm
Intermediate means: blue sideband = 30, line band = 28.5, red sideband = 45.5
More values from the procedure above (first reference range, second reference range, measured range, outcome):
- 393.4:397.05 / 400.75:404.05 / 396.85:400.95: -0.30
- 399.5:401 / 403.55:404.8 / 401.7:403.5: -0.04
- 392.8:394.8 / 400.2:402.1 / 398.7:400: -0.20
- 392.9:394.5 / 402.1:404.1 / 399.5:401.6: -0.38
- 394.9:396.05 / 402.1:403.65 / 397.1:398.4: 0.16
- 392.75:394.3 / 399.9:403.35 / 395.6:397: 0.28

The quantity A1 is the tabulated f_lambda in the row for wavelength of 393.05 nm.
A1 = 13.98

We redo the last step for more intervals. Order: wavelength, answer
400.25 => 45.05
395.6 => 33.58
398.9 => 43.7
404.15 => 45.79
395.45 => 34.39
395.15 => 35.83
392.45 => 28.71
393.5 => 11.1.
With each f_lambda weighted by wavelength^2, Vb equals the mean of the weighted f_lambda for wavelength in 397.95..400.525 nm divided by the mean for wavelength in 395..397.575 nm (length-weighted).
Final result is 1.8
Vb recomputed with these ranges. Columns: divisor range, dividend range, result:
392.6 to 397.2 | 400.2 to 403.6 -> 2.04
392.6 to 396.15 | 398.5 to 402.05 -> 1.83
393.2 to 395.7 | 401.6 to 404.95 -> 1.78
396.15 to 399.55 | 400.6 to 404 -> 1.47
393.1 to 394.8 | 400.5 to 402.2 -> 2.24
